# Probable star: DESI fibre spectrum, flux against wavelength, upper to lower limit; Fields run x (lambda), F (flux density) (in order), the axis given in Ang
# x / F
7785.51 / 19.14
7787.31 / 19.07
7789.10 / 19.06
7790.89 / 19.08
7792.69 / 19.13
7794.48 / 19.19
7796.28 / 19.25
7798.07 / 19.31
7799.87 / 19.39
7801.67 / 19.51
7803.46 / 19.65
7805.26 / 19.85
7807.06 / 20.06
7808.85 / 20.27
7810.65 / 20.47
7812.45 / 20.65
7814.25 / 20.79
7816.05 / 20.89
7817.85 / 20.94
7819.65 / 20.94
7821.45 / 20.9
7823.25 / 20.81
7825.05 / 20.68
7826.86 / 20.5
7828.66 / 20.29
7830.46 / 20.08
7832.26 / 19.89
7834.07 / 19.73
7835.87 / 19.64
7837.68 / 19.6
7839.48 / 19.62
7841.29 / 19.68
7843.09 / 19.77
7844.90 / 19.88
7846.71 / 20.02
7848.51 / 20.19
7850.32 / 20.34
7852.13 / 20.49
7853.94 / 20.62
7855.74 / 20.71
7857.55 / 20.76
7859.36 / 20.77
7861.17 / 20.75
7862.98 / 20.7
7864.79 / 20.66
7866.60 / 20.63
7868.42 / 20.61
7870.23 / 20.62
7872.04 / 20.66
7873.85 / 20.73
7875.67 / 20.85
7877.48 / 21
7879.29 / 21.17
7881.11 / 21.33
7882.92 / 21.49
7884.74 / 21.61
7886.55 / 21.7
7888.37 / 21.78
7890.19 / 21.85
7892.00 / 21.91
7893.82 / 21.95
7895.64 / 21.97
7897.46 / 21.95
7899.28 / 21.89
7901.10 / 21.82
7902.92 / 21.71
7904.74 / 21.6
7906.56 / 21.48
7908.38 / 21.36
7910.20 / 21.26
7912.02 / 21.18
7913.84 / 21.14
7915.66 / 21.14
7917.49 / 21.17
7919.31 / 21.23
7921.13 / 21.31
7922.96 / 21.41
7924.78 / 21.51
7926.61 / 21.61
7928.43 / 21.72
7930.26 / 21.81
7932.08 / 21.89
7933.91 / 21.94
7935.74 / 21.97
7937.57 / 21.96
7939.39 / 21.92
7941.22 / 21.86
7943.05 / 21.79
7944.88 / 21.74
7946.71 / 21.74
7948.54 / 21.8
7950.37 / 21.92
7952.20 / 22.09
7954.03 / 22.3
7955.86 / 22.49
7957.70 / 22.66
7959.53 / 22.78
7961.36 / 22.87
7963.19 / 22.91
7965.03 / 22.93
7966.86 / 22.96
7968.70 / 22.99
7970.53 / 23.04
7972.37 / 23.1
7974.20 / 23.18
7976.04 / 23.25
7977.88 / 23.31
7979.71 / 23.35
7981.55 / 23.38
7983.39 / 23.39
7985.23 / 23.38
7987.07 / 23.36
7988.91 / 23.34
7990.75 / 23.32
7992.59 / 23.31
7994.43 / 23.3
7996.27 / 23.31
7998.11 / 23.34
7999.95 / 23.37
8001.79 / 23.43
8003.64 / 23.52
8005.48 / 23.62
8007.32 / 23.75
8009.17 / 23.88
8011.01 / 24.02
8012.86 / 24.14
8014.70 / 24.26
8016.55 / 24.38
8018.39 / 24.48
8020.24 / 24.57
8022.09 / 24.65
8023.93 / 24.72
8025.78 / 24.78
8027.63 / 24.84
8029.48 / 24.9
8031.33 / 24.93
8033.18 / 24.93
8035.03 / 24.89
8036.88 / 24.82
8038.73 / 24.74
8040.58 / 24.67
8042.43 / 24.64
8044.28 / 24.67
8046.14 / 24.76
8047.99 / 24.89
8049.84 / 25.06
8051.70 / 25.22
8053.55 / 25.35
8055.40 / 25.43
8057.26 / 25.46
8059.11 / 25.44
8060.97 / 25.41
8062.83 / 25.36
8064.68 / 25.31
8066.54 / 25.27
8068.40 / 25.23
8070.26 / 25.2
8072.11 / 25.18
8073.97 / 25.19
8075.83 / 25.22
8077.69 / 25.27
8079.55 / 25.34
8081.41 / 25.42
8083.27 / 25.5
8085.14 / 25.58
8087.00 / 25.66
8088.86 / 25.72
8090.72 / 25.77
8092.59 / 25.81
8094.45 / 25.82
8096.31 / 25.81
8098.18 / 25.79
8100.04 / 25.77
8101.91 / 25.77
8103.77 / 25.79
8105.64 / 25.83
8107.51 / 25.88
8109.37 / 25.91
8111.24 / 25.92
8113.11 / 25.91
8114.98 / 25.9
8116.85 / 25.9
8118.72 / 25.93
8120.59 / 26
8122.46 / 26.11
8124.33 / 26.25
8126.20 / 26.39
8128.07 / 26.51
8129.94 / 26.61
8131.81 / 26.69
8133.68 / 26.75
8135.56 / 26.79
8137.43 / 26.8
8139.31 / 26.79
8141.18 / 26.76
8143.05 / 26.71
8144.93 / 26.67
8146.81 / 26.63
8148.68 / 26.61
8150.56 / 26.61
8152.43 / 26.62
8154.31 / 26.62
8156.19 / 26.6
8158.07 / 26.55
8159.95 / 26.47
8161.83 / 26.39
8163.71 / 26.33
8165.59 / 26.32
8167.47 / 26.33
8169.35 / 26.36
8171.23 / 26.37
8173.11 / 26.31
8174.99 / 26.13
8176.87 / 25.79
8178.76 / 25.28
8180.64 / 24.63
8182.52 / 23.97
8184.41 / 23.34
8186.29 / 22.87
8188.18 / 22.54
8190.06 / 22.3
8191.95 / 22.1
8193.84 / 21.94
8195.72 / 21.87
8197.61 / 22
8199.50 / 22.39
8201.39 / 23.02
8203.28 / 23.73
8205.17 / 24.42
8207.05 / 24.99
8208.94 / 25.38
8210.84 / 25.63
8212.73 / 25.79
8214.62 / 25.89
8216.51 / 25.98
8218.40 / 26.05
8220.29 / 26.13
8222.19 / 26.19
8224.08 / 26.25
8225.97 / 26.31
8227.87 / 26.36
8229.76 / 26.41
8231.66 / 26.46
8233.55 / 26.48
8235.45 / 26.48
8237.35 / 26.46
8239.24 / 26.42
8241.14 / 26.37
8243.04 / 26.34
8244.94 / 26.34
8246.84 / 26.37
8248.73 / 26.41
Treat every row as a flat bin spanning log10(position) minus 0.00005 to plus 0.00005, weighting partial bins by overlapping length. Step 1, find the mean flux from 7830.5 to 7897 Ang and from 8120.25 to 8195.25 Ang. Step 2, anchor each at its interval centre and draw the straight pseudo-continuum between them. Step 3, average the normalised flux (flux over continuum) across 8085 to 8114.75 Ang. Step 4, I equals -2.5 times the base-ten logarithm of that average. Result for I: -0.05 mag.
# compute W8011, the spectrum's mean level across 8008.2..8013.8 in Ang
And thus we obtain 24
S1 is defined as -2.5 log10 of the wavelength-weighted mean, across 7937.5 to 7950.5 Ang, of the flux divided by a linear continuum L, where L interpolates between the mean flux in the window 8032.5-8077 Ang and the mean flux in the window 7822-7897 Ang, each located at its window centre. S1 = 0.037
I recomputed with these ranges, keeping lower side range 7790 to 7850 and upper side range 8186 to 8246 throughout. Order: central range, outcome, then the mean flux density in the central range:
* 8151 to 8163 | -0.099 mag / 26.5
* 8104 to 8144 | -0.107 mag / 26.3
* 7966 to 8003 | -0.057 mag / 23.3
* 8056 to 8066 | -0.106 mag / 25.4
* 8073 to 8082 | -0.092 mag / 25.3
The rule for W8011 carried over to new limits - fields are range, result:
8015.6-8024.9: 24.6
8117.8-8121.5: 26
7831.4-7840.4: 19.7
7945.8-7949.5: 21.8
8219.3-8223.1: 26.1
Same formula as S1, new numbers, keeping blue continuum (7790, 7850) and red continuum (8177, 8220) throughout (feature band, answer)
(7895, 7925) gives -0.03 mag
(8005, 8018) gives -0.10 mag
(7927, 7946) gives -0.03 mag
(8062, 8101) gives -0.12 mag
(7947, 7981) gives -0.06 mag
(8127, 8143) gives -0.15 mag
